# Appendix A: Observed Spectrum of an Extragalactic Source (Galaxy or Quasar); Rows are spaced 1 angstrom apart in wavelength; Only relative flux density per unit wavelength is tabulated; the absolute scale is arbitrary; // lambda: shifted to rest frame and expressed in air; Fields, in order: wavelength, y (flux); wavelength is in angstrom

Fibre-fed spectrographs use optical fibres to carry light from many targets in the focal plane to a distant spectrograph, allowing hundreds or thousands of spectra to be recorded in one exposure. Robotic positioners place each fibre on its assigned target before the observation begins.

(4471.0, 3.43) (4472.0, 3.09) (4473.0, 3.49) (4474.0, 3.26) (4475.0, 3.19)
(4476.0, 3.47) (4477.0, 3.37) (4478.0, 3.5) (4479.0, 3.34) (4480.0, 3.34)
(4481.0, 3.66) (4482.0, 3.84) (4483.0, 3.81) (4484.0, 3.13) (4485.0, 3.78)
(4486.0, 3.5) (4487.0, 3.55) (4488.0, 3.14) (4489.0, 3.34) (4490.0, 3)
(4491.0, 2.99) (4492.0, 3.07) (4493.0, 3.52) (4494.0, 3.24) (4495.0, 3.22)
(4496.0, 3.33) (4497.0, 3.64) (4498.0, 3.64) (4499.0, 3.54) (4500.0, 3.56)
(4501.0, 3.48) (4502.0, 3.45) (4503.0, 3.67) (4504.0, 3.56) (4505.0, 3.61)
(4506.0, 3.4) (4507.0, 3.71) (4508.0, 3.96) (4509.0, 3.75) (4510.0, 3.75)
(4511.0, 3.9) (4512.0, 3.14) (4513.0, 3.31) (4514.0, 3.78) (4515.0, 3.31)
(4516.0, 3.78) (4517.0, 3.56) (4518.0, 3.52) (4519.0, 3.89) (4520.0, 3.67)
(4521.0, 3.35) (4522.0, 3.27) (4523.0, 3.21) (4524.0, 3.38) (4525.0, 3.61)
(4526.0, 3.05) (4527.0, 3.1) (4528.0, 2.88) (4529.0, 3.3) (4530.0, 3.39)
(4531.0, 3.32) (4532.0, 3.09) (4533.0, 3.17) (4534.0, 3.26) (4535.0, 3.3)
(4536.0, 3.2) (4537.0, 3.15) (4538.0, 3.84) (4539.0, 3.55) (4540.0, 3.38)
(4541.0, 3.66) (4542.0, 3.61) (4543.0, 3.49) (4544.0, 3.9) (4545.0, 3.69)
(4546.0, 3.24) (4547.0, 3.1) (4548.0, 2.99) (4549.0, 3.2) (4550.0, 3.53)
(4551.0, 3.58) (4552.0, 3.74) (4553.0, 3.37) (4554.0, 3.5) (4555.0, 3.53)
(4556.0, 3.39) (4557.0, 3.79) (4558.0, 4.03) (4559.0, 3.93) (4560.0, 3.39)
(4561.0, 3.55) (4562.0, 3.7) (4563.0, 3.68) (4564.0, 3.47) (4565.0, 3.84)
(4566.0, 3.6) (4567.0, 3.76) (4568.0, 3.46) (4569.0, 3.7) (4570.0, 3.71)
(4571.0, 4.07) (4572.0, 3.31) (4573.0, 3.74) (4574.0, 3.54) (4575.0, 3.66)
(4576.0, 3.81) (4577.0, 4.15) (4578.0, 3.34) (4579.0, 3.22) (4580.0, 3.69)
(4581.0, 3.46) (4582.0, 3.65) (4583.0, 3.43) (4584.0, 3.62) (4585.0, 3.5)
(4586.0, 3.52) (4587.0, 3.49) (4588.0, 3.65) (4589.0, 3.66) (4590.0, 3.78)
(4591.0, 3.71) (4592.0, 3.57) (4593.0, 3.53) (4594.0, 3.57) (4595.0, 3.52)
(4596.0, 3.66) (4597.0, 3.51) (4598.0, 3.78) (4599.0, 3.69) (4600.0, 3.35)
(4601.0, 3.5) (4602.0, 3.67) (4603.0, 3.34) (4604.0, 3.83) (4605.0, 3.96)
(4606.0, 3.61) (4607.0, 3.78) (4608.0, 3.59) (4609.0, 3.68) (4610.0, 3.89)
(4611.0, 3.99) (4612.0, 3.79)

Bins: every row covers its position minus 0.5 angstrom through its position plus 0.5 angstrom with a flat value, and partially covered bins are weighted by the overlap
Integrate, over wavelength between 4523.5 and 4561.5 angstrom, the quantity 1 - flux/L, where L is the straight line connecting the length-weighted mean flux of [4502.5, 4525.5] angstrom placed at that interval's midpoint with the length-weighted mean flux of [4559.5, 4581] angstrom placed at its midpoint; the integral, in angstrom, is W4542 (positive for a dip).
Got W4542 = 1.9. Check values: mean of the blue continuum 3.57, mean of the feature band 3.43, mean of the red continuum 3.63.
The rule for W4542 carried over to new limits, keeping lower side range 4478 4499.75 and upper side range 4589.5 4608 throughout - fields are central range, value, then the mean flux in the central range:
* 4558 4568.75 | -0.3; 3.66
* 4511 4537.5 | 1.0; 3.36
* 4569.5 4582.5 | -0.2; 3.64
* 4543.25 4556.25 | 0.3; 3.45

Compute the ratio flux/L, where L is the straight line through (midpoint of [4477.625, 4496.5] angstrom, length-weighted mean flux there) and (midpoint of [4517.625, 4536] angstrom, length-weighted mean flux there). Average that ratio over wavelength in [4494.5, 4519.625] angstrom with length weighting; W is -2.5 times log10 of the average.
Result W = -0.072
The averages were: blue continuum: 3.38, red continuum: 3.32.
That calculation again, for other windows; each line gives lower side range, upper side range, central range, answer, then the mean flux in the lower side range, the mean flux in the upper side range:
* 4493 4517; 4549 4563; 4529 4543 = 0.064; 3.55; 3.6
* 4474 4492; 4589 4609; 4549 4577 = -0.026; 3.4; 3.63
